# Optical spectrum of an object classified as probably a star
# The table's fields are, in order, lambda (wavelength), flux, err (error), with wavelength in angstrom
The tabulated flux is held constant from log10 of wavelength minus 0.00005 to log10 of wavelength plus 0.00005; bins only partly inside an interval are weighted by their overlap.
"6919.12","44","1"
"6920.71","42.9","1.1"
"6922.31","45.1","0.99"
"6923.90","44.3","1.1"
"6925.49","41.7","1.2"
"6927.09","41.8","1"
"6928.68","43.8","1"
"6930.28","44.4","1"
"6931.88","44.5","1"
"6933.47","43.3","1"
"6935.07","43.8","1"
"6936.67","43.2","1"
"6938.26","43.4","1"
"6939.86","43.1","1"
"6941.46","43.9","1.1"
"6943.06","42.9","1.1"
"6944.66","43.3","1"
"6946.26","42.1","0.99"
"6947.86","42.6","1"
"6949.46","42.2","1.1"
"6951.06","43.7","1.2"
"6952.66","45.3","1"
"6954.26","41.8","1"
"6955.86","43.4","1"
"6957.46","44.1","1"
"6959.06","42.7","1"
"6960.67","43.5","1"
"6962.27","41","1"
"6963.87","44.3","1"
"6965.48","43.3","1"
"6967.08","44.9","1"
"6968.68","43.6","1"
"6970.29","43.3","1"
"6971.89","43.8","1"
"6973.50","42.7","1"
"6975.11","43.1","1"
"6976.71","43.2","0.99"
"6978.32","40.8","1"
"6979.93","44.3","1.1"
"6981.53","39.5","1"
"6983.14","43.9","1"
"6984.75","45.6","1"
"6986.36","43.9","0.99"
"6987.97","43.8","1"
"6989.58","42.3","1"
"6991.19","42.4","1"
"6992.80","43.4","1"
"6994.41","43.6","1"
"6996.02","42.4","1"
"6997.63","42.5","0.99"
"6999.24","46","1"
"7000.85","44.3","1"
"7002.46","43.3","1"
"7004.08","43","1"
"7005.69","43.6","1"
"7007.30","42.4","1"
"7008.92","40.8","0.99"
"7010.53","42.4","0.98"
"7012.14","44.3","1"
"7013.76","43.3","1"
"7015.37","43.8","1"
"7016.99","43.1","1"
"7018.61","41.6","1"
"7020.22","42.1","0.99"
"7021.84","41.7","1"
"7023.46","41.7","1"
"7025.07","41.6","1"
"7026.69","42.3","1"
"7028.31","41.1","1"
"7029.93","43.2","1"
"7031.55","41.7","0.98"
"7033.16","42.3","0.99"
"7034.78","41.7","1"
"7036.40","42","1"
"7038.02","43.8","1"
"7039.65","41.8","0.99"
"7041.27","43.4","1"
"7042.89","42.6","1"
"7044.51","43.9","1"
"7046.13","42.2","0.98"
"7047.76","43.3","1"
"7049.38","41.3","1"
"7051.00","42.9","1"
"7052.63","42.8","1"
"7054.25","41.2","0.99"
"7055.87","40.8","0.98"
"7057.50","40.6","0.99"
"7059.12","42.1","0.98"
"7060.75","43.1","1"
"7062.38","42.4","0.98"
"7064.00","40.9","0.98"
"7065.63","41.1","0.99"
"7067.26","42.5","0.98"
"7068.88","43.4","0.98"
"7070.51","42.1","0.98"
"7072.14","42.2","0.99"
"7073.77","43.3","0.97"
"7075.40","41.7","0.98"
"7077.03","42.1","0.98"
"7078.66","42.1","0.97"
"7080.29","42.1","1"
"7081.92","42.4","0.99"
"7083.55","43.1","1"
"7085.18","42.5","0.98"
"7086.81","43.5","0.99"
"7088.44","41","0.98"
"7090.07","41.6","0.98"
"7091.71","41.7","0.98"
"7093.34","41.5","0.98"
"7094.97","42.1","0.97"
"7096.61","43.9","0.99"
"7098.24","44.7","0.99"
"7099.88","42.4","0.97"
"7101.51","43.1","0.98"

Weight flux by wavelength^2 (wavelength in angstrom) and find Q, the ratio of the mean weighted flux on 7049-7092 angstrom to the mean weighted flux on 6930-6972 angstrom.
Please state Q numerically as 1.0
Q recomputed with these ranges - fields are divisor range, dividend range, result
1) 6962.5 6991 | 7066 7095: 1.01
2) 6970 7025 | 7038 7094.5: 1.00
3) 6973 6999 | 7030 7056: 1.00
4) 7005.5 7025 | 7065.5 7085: 1.01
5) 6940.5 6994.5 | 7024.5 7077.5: 1.00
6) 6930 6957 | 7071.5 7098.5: 1.02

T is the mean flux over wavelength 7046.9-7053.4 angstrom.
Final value 42.5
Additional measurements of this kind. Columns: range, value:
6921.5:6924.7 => 44.7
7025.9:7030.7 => 42.2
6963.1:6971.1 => 43.9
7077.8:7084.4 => 42.4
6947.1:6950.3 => 42.4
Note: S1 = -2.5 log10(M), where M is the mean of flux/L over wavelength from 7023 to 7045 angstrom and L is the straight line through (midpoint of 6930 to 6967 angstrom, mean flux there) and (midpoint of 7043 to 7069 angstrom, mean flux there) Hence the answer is 0.00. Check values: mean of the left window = 43.3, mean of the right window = 42.1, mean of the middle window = 42.4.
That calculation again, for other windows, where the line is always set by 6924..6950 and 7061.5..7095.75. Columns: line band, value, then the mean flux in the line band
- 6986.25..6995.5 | -0.01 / 43.2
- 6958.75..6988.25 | -0.01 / 43.2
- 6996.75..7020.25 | -0.01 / 43.1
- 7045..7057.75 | 0.01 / 42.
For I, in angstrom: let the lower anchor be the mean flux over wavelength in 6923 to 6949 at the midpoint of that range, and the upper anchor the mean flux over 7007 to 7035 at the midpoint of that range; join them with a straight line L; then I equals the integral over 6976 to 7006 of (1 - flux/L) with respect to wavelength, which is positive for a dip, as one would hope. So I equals -0.4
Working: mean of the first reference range 43.2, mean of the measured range 43.2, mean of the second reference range 42.3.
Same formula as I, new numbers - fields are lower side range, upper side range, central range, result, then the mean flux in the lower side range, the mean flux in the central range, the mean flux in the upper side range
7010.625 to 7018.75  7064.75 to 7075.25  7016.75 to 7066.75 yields 0.8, 43.3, 42.1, 42.4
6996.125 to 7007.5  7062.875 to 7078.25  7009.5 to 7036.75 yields 0.5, 43.6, 42.4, 42.1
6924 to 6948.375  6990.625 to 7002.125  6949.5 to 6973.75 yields 0.0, 43.2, 43.4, 43.6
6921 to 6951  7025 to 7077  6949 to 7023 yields -0.5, 43.3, 43.1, 42.2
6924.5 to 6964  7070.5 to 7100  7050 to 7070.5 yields 0.3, 43.2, 42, 42.4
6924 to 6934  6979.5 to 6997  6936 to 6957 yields 0.1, 43.3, 43.2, 43.2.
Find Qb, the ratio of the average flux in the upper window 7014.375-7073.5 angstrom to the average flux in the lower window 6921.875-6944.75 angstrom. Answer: 0.97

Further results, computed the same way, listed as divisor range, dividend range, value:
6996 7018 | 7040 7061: 0.98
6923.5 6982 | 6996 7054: 0.99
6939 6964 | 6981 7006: 1.01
